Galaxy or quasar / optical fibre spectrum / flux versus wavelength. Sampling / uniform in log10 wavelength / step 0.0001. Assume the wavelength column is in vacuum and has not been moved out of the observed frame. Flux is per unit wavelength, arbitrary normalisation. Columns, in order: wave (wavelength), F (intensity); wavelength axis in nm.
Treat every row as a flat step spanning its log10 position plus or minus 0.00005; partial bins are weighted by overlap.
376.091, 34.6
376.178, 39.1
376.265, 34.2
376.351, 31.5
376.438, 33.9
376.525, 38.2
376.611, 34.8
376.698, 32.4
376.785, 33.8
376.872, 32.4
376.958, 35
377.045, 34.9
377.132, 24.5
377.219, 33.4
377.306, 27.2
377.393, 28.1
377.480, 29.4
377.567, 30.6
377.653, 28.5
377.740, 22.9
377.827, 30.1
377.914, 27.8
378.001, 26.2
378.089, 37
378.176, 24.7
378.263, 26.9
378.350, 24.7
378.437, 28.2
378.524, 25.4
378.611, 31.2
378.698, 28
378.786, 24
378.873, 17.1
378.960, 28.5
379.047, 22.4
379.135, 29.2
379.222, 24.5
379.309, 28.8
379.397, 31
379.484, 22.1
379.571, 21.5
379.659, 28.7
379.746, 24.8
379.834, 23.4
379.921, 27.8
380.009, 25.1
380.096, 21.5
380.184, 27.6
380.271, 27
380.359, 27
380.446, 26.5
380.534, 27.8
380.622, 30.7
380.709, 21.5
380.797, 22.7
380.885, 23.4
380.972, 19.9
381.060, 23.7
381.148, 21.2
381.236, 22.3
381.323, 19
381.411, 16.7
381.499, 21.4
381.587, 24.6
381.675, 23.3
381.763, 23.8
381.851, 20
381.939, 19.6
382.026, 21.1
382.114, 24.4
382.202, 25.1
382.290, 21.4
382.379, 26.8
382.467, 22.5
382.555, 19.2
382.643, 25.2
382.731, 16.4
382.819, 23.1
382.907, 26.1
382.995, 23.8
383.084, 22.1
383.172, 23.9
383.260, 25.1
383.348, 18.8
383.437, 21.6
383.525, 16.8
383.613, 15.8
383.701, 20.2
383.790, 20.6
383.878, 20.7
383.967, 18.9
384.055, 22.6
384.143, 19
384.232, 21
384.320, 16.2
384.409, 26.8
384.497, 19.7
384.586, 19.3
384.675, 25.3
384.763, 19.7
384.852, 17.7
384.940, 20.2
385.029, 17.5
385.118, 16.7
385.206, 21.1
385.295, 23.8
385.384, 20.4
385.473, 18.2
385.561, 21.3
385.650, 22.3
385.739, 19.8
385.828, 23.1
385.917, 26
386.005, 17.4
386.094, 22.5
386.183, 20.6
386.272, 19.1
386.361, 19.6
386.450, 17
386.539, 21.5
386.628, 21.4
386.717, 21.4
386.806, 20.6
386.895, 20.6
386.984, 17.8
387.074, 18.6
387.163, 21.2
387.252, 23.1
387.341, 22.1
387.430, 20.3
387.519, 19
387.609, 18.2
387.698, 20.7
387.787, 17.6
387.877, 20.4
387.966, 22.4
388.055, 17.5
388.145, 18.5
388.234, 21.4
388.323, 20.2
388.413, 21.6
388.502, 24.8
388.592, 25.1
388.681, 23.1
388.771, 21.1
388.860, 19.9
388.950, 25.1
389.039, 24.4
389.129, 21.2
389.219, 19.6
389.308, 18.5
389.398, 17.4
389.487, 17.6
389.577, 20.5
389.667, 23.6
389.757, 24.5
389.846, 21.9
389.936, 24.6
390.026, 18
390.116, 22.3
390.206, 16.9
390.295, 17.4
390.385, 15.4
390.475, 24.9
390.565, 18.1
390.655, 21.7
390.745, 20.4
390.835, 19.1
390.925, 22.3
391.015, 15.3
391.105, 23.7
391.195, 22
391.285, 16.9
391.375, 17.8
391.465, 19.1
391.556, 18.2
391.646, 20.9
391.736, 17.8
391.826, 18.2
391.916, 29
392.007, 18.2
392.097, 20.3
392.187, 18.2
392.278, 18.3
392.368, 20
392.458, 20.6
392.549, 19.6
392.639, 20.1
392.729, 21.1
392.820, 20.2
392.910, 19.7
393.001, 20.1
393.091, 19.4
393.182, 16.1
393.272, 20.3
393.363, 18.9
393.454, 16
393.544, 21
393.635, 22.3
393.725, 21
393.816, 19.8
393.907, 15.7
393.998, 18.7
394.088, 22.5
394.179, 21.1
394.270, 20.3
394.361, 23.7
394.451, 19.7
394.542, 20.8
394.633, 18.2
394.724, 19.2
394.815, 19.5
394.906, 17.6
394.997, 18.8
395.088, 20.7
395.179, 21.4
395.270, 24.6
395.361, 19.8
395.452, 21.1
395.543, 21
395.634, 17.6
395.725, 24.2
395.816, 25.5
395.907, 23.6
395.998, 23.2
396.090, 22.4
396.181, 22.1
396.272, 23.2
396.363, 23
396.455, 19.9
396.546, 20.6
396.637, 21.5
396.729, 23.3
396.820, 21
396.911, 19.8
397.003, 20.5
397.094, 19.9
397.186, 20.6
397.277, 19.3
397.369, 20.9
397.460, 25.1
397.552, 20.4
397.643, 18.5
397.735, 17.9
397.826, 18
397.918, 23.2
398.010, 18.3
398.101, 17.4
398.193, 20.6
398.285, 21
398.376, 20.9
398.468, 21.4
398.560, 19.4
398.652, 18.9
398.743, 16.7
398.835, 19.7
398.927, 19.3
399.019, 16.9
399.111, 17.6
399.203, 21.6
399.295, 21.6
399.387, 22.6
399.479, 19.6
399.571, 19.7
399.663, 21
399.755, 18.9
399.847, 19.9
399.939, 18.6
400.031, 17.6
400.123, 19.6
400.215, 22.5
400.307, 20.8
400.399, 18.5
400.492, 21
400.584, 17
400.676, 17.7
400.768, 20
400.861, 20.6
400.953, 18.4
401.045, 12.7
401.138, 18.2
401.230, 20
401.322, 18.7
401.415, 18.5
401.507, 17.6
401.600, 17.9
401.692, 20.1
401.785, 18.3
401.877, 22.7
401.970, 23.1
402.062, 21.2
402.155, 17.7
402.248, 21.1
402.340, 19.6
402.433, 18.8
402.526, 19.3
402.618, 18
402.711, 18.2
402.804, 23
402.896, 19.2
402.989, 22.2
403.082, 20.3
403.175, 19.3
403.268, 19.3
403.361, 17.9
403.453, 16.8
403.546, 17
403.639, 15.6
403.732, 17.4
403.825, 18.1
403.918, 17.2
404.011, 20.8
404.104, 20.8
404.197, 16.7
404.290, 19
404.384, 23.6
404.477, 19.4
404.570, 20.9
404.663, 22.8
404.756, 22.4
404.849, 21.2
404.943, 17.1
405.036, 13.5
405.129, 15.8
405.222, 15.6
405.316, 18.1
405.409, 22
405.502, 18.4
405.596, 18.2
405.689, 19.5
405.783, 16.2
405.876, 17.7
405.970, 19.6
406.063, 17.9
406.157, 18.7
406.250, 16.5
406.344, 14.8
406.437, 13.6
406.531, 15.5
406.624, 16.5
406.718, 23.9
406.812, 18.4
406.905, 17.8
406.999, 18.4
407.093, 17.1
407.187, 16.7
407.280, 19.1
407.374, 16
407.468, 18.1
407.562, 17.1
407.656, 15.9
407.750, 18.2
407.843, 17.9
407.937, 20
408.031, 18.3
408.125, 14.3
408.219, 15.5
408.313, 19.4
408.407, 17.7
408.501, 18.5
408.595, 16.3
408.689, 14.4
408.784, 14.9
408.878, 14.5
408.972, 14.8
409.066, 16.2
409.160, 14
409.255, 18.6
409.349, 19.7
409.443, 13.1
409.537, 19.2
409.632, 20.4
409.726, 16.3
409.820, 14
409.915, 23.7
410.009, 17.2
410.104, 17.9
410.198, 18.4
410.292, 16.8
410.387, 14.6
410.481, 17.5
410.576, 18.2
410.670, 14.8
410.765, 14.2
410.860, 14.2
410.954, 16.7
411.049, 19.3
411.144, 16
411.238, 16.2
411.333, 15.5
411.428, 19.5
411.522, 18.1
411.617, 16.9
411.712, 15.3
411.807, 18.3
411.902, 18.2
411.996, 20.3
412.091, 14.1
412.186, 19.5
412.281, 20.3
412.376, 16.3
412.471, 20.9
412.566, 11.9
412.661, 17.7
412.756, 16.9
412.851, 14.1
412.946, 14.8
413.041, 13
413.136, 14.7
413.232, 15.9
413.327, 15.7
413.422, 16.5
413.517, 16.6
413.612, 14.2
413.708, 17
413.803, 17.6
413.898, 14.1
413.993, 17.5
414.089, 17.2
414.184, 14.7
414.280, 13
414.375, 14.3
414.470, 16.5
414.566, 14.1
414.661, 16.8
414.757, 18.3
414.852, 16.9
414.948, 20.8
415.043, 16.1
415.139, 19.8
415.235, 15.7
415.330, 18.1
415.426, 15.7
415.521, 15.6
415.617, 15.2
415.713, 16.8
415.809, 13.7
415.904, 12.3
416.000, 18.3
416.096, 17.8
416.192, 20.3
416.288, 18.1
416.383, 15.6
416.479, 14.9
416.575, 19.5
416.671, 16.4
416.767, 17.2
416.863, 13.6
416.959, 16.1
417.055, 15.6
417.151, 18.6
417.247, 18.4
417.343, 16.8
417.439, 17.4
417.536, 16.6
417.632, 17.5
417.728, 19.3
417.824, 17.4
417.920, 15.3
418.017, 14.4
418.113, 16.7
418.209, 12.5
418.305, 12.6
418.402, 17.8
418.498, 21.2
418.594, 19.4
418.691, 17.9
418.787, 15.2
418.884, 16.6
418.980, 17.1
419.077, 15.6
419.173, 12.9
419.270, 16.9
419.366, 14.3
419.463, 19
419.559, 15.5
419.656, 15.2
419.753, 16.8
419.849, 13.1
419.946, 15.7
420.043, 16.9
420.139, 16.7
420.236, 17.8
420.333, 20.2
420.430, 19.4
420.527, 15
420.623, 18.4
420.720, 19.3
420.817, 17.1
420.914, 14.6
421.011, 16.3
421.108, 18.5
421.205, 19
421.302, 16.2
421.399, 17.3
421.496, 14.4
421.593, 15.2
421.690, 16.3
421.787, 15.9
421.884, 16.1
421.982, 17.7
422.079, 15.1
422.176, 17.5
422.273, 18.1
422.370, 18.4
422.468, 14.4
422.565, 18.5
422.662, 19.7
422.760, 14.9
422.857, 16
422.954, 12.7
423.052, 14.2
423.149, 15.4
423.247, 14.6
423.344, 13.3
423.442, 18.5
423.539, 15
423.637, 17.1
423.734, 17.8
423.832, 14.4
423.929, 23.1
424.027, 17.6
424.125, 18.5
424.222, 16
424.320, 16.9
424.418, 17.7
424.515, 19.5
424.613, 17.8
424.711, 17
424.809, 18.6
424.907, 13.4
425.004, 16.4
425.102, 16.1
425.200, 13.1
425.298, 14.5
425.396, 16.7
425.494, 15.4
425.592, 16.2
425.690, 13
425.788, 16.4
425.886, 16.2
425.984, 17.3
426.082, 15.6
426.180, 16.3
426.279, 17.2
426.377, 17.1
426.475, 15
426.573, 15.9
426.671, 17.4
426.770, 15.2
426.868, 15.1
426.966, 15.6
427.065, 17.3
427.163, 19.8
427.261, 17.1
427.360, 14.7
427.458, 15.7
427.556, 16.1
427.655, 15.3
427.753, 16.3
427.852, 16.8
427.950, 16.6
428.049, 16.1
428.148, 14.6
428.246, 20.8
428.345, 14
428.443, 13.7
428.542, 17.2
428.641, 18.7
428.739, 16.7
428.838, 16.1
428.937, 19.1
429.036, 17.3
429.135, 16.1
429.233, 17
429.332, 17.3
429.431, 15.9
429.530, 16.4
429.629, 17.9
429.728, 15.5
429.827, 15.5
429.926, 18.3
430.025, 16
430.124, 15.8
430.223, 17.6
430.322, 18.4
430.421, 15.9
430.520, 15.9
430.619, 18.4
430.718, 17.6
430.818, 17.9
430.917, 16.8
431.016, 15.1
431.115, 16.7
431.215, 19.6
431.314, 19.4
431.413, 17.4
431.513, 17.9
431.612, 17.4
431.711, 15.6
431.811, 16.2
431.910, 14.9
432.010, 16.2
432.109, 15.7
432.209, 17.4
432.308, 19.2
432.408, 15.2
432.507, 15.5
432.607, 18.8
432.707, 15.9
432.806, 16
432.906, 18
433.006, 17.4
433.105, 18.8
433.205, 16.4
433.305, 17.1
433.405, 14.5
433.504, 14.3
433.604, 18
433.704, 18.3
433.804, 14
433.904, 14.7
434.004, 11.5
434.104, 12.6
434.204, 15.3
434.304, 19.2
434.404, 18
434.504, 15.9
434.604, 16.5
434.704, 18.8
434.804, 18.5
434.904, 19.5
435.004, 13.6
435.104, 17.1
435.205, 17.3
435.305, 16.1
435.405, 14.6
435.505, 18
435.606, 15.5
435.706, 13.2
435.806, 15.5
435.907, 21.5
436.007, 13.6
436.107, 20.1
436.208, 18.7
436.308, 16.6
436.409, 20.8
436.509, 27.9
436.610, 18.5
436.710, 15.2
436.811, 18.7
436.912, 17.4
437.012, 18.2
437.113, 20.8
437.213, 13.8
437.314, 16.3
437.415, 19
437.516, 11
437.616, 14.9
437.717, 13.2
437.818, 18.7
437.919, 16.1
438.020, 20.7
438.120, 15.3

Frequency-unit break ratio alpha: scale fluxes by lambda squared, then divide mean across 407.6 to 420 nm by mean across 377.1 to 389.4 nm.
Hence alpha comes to 0.9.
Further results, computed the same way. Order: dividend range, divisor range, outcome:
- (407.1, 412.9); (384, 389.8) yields 0.92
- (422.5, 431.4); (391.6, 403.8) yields 0.96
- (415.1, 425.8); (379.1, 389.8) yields 0.91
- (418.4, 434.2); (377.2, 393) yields 0.92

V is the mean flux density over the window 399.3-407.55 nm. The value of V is 18.8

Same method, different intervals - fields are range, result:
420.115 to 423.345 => 16.6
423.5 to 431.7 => 16.7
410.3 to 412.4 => 17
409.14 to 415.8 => 16.7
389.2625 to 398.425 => 20.3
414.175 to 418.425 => 16.4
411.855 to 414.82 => 16.2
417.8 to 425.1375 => 16.6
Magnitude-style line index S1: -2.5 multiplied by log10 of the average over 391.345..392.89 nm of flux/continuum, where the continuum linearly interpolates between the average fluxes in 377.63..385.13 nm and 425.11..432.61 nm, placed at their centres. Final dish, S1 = 0.10 mag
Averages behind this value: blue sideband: 23.4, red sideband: 16.5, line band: 19.9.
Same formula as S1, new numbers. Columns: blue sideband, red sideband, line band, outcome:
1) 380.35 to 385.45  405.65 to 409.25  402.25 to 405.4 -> -0.07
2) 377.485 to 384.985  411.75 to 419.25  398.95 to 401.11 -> 0.02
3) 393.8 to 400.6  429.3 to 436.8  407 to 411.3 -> 0.14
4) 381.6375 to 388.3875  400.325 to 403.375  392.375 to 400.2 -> -0.03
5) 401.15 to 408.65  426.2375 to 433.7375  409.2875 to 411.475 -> 0.06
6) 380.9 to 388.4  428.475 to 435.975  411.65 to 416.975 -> 0.12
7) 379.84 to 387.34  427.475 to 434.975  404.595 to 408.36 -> 0.08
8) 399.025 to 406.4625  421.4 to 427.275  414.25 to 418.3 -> 0.06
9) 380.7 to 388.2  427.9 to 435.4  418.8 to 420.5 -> 0.09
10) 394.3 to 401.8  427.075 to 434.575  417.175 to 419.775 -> 0.09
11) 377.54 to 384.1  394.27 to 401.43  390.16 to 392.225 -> 0.11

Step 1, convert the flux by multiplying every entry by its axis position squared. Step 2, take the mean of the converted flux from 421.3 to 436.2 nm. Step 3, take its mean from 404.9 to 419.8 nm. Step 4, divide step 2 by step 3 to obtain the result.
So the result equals 1.1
